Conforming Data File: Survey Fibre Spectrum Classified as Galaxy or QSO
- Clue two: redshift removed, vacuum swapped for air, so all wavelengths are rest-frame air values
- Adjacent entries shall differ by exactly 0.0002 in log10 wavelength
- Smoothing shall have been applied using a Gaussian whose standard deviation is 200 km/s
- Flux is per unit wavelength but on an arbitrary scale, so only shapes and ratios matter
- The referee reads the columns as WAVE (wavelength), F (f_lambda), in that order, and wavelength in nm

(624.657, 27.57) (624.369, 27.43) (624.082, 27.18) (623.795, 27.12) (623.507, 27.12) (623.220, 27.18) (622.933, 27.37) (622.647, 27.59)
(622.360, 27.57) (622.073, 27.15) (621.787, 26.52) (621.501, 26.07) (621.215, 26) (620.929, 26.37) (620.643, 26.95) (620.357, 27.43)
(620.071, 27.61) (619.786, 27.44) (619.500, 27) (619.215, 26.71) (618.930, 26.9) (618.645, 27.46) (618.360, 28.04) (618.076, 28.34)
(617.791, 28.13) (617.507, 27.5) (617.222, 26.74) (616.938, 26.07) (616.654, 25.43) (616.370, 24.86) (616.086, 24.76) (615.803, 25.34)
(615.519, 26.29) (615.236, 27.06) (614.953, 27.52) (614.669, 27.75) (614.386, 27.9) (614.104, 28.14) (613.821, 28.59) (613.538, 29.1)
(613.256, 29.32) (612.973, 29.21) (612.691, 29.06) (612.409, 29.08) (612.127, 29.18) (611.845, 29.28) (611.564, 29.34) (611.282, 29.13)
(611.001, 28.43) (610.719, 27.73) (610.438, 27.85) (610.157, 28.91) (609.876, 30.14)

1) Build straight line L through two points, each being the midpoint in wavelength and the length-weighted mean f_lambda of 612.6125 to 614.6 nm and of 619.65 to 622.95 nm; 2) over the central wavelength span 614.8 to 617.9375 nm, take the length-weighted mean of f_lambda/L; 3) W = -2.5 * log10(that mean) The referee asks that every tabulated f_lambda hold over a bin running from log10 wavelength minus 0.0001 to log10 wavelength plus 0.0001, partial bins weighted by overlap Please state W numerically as 0.07 mag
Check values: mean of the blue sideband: 28.7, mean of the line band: 26.3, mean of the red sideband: 27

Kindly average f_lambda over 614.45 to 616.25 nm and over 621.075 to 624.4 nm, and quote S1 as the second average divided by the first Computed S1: 1.02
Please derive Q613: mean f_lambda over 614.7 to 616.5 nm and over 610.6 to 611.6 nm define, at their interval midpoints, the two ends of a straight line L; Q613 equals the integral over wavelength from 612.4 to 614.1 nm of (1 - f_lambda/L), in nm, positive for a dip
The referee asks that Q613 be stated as -0.10 nm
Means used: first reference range 28.6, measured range 29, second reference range 26.1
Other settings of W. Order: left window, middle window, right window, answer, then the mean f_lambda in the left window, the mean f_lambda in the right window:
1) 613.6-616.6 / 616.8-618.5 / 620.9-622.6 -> -0.028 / 26.8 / 26.7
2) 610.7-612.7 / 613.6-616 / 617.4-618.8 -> 0.044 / 29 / 27.9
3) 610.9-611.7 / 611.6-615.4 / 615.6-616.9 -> -0.049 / 29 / 25.2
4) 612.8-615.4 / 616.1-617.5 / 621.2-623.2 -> 0.081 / 28.3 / 27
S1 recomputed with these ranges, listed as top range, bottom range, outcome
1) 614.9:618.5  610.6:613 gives 0.92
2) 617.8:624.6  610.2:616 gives 0.96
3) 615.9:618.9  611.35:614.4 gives 0.92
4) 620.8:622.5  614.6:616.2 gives 1.01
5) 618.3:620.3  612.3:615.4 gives 0.96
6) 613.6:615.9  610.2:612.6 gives 0.95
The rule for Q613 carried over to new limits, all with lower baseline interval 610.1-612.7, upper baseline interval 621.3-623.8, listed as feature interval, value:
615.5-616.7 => 0.121 nm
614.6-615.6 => 0.037 nm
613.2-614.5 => -0.008 nm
